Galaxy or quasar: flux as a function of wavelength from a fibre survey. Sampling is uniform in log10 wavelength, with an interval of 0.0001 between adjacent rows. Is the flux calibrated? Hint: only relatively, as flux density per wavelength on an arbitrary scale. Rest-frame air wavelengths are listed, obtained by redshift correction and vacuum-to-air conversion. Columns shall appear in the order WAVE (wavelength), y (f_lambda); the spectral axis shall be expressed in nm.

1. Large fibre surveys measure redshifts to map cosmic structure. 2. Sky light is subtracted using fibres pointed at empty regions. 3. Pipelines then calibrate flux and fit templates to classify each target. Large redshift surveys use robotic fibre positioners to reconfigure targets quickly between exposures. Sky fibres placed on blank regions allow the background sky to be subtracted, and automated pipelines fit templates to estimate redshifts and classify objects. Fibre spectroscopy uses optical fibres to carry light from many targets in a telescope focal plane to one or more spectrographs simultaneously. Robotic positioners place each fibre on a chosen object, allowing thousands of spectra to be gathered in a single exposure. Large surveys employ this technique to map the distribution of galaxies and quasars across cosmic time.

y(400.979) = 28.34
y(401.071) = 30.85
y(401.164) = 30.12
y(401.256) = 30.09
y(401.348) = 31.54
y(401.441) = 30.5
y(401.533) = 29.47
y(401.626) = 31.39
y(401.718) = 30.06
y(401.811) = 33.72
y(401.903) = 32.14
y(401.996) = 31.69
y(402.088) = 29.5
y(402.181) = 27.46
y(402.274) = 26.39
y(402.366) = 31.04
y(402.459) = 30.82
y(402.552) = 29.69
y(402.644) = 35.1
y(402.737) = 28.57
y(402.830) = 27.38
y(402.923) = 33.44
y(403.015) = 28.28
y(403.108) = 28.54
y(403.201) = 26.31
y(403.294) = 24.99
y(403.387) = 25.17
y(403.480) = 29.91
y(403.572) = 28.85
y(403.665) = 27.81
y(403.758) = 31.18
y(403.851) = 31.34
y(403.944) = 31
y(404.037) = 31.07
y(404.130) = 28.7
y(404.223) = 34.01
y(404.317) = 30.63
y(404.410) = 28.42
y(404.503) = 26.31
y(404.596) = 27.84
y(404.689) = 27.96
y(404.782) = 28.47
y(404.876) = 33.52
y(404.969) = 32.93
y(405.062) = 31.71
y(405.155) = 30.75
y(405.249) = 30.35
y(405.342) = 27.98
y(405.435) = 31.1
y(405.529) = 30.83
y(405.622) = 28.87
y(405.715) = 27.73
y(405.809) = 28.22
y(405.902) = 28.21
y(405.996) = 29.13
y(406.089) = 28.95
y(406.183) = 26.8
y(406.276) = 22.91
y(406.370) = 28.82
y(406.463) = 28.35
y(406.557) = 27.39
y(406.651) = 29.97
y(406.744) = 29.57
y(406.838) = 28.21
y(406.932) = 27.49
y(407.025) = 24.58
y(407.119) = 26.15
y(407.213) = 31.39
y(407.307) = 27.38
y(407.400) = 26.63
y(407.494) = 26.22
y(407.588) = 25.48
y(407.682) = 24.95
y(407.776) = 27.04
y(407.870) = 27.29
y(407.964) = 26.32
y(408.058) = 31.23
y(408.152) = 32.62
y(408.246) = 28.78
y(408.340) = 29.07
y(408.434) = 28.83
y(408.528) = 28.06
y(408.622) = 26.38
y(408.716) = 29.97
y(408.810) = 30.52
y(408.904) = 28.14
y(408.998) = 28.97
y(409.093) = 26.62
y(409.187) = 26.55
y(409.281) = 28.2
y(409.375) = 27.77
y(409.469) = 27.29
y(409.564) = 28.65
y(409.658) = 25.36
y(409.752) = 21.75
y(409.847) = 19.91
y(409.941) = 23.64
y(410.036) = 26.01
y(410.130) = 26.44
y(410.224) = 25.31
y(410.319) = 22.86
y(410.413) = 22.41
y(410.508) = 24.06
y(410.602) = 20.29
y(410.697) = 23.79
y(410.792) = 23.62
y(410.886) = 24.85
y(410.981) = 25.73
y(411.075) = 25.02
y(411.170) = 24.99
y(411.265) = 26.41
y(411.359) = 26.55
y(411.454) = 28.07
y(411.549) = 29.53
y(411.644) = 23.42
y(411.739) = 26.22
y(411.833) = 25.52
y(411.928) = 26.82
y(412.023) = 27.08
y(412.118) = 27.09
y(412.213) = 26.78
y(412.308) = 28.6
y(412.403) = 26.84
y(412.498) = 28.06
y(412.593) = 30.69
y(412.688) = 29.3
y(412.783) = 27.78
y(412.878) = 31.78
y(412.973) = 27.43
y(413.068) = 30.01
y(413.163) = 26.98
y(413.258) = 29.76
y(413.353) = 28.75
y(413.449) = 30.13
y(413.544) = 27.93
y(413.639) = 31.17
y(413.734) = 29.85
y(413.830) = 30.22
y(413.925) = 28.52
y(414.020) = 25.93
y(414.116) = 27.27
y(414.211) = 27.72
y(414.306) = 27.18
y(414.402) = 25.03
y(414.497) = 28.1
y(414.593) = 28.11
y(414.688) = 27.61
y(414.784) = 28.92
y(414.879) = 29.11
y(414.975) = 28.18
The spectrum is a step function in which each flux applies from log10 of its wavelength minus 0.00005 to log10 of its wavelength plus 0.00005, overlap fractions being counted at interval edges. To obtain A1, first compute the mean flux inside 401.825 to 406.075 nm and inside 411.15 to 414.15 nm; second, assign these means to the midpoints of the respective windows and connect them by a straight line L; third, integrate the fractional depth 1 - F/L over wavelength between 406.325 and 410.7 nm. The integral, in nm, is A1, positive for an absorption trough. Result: 0.29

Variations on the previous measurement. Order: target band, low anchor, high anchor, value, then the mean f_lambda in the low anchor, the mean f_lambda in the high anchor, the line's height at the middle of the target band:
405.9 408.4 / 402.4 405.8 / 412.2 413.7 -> 0.13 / 29.6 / 28.9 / 29.4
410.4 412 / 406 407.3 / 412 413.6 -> 0.18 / 27.8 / 28.6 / 28.4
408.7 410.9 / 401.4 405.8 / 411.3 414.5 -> 0.24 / 29.8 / 28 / 28.6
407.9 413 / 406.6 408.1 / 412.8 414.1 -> 0.27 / 27.5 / 29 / 28.3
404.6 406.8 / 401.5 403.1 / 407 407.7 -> -0.10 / 30.3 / 26.7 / 27.9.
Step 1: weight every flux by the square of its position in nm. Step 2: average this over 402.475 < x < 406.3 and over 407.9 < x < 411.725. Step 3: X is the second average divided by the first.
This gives 0.92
